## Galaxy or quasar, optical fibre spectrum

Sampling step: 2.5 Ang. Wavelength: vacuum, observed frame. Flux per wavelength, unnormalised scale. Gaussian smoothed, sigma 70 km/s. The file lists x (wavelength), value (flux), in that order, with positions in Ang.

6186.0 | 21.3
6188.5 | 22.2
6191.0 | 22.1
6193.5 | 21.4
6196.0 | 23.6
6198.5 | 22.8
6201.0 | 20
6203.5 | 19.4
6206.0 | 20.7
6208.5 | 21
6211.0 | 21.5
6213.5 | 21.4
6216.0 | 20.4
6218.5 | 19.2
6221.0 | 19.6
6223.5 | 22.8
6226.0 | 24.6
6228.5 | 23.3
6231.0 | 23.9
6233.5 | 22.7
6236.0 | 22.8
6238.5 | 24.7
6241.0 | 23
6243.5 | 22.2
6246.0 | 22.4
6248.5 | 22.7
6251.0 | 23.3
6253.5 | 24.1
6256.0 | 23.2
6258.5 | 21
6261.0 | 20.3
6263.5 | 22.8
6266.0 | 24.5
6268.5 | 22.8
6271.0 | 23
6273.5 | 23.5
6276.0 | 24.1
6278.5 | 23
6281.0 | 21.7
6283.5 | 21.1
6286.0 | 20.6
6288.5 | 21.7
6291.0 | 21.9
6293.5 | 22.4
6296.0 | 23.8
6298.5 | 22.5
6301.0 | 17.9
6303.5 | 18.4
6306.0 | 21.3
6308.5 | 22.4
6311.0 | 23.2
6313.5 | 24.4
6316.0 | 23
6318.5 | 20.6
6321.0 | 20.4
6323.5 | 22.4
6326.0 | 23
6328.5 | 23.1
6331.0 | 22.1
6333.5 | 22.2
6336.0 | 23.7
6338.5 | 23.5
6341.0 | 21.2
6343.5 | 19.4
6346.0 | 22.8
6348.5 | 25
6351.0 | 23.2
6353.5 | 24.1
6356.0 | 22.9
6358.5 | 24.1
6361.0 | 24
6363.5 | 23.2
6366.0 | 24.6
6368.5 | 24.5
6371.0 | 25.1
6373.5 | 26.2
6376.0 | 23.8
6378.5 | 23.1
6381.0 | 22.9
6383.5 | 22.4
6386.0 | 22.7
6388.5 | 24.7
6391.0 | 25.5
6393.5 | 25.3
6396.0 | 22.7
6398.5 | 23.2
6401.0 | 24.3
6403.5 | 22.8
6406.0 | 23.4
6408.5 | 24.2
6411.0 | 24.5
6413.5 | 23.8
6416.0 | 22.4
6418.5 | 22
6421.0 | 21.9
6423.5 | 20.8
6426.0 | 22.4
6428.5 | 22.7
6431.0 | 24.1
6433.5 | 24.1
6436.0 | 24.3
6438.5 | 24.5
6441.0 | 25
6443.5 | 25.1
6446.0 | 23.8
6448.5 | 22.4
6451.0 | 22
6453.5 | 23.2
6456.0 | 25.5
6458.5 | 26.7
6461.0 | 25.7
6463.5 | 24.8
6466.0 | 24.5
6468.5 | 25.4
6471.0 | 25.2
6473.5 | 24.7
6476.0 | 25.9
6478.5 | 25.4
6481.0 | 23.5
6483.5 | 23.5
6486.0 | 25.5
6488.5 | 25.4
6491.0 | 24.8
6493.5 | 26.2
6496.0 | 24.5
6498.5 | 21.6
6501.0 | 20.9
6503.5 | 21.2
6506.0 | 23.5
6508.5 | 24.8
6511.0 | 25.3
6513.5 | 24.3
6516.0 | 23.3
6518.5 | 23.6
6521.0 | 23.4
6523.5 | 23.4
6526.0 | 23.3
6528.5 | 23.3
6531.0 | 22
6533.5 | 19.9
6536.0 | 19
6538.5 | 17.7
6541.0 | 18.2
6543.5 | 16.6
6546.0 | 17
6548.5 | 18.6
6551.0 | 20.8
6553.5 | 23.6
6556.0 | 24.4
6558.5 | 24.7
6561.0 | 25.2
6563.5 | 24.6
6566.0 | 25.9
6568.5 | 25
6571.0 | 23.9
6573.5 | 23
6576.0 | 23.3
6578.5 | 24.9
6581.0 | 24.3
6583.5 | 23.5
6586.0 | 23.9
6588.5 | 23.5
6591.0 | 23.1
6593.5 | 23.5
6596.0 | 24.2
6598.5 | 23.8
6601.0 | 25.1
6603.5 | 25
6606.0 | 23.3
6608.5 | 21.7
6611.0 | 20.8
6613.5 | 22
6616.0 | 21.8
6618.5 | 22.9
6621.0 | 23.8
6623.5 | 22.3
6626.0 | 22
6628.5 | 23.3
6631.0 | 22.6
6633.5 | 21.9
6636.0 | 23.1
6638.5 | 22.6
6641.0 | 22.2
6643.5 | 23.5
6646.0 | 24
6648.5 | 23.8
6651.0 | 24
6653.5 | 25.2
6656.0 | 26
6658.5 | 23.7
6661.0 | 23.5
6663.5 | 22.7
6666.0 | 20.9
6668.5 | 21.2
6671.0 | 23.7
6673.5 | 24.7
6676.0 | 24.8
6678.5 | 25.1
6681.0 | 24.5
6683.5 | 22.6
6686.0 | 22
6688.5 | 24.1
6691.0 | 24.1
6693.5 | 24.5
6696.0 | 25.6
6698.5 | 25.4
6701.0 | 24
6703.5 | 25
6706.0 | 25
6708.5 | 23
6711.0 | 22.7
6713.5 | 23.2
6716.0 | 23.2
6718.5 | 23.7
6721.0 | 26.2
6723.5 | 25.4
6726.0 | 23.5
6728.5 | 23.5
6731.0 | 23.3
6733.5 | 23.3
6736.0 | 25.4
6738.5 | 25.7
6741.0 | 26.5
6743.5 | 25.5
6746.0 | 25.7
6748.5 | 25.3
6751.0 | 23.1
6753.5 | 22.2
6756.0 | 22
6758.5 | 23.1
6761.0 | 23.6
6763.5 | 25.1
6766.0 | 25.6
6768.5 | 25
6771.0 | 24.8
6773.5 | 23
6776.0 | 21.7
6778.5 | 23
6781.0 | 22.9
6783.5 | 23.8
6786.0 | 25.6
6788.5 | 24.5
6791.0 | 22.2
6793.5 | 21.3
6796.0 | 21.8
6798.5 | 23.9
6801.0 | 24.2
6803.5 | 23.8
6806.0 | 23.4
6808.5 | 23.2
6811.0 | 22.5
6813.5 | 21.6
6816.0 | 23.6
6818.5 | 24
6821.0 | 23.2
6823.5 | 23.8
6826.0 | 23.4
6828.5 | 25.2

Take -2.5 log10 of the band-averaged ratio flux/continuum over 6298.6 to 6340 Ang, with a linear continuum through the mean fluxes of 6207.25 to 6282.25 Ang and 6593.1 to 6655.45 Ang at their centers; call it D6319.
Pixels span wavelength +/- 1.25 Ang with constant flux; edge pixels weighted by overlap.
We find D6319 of 0.03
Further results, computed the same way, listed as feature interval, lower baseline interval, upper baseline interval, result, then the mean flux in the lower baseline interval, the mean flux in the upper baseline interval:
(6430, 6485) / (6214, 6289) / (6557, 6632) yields -0.063 mag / 22.5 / 23.6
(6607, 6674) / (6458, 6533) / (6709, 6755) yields 0.058 mag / 24.1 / 24.3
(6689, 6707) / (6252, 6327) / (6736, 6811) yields -0.053 mag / 22.2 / 23.8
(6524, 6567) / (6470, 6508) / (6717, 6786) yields 0.127 mag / 24.1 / 24.2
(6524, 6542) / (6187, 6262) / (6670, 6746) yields 0.142 mag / 22.1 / 24.3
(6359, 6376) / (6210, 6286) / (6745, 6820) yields -0.083 mag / 22.5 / 23.5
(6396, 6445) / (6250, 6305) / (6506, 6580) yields -0.051 mag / 22.2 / 22.5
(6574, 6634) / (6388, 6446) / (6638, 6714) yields 0.026 mag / 23.6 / 23.8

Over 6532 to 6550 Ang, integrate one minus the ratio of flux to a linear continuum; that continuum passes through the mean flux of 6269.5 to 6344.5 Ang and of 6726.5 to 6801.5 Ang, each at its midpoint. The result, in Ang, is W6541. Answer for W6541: 3.7 Ang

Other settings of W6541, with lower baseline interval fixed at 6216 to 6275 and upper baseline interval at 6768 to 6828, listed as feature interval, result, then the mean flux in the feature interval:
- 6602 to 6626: 0.5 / 22.6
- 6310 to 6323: 0.3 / 22.3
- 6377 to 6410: -1.1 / 23.6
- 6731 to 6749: -1.5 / 25.2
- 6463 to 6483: -1.7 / 24.9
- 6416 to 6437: 0.1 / 22.7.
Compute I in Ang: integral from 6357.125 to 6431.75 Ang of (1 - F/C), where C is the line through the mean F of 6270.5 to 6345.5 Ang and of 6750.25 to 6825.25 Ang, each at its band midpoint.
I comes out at -4.3 Ang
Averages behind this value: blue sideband 22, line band 23.6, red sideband 23.4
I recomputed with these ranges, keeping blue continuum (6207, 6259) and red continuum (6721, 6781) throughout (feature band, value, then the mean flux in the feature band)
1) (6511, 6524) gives -0.2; 23.8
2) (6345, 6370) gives -1.2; 23.9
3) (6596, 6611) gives 0.1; 23.6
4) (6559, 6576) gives -0.7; 24.5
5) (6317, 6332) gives 0.5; 21.9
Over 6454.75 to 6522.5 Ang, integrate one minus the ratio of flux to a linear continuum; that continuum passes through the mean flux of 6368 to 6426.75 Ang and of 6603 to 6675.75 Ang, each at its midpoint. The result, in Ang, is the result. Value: -3.1 Ang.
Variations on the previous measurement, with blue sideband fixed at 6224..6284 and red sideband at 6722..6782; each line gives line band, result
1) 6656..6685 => 0.5 Ang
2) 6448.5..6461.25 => -0.5 Ang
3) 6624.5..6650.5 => 1.0 Ang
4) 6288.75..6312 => 1.6 Ang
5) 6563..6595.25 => -0.4 Ang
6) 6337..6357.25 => 0.4 Ang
